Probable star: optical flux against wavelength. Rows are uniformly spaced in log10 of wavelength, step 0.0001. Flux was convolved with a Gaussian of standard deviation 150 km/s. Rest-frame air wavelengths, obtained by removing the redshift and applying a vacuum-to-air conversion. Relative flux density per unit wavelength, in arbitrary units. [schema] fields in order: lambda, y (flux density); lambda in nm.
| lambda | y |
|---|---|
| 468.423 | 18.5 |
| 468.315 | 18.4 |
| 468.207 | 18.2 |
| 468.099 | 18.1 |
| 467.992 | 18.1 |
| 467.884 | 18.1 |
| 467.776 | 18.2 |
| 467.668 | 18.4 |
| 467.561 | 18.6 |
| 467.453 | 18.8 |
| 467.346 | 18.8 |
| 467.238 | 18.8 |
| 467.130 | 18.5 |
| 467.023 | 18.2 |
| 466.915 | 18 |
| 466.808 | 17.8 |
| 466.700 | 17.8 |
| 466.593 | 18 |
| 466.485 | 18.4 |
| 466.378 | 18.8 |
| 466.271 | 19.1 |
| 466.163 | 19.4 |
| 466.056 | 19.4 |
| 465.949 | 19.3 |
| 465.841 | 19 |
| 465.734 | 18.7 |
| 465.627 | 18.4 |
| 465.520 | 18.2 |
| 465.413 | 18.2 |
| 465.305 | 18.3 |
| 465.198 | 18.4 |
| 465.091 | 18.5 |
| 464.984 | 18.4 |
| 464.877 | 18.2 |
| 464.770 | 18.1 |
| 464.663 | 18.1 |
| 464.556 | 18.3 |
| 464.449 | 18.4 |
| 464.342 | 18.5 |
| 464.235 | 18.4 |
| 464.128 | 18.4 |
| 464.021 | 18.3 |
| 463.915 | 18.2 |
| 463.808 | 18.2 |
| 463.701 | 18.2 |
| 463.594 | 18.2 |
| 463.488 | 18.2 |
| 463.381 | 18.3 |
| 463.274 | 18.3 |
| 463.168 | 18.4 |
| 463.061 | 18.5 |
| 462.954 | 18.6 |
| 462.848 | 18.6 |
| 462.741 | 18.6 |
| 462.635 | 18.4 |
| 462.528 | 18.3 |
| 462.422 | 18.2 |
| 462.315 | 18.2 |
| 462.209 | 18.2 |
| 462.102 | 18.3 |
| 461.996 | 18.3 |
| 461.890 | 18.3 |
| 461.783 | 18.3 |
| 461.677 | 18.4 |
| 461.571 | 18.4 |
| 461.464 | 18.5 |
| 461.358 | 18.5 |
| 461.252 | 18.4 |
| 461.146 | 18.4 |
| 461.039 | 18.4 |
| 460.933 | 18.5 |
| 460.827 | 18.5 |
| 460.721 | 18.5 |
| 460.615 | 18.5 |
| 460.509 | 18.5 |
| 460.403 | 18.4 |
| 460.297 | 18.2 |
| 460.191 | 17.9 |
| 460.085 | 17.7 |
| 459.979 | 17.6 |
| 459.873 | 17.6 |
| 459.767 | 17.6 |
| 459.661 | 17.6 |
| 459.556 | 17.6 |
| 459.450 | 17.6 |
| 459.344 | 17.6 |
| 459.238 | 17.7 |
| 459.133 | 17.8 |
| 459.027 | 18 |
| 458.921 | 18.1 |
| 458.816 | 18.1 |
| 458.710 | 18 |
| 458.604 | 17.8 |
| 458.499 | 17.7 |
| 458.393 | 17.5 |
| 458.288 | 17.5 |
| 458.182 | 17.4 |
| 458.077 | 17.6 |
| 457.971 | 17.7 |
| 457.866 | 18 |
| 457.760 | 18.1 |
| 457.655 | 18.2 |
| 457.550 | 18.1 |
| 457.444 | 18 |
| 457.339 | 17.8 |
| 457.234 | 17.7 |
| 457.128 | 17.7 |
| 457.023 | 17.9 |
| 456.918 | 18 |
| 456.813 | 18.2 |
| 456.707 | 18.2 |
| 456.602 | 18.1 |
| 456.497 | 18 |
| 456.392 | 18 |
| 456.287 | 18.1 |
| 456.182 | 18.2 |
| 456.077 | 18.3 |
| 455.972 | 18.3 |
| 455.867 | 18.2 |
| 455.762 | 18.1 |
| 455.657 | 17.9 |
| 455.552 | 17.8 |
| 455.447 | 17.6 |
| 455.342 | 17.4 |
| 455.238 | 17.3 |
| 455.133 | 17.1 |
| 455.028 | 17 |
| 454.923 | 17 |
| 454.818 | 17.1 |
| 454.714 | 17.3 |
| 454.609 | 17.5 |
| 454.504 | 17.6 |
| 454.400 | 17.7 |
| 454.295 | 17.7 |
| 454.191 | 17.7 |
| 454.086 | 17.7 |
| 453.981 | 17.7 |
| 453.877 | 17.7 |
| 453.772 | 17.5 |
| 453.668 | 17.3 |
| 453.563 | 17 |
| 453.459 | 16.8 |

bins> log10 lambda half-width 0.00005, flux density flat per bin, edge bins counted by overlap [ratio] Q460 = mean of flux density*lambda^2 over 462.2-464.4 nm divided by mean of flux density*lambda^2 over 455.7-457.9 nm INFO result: 1.0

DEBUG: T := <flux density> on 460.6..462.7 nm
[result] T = 18.4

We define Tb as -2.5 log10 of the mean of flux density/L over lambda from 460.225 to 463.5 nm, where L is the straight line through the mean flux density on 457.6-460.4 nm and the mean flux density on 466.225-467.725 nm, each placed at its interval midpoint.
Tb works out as -0.02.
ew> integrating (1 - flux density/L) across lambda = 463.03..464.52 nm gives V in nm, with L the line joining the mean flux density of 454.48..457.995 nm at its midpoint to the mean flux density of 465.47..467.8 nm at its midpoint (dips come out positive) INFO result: 0.00 nm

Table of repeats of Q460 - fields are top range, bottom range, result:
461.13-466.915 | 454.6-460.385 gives 1.06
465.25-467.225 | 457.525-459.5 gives 1.08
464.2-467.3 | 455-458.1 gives 1.07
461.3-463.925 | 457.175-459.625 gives 1.05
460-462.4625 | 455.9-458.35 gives 1.04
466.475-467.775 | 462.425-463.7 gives 1.01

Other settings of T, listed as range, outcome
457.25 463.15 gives 18.1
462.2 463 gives 18.4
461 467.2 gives 18.4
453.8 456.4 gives 17.7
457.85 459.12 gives 17.8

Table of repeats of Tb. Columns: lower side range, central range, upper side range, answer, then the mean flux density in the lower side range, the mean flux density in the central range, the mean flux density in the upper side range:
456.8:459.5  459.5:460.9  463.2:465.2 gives 0.00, 17.8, 18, 18.3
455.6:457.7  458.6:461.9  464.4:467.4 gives 0.01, 18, 18.1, 18.5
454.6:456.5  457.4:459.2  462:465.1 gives 0.00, 17.7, 17.9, 18.3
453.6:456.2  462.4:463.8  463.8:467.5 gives -0.01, 17.6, 18.4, 18.5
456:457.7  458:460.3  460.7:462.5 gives 0.03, 18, 17.7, 18.4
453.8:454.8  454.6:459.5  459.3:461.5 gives 0.00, 17.6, 17.8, 18.1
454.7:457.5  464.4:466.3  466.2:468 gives -0.02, 17.8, 18.6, 18.4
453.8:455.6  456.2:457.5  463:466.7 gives -0.02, 17.5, 18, 18.5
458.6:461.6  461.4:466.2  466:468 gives -0.01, 18.1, 18.4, 18.5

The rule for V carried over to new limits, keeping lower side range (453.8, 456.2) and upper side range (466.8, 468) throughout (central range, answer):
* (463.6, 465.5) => -0.01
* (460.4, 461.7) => -0.03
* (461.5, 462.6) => -0.01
